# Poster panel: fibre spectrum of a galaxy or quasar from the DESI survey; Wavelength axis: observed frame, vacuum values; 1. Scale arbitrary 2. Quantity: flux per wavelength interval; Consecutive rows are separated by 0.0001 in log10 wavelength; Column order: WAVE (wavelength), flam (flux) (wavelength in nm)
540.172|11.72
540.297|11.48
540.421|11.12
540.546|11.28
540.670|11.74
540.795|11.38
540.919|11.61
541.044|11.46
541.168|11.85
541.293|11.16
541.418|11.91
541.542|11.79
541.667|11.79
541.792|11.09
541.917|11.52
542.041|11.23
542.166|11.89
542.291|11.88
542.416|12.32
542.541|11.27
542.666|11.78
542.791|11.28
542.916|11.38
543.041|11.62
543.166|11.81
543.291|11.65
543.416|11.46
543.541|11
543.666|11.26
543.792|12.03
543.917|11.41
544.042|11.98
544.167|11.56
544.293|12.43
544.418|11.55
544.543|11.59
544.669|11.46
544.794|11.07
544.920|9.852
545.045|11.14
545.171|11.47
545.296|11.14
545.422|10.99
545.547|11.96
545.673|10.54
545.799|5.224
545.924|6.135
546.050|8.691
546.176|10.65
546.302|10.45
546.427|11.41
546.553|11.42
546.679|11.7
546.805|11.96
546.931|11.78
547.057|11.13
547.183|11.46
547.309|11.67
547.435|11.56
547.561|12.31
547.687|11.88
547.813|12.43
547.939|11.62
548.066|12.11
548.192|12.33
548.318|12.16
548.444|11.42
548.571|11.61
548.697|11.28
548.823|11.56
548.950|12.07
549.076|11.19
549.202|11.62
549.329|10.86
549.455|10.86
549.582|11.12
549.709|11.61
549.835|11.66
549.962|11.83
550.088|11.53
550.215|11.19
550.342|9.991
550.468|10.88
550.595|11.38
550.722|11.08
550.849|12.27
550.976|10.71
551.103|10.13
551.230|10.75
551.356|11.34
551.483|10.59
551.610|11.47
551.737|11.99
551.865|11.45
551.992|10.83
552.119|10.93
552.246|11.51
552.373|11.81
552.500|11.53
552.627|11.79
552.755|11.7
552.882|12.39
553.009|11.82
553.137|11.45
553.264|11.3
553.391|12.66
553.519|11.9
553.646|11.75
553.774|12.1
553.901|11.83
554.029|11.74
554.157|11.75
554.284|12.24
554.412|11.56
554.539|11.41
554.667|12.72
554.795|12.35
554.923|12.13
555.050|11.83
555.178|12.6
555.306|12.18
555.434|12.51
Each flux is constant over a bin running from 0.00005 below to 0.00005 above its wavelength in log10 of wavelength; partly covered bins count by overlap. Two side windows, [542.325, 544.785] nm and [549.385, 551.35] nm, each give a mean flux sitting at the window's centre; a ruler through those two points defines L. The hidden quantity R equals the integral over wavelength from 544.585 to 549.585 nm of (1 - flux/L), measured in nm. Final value 0.12 nm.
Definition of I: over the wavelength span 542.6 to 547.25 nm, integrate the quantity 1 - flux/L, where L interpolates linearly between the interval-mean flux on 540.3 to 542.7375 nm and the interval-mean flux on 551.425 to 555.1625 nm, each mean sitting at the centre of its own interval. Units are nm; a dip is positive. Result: 0.25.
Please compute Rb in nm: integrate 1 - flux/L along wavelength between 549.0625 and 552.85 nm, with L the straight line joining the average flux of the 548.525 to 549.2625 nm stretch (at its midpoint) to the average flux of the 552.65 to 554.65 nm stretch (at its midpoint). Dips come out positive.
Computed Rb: 0.14 nm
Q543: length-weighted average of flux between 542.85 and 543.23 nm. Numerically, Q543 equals 11.6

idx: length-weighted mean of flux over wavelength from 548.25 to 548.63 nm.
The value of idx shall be 11.7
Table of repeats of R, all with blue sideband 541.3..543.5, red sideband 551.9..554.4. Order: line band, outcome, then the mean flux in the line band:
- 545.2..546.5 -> 0.209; 9.78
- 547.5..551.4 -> 0.082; 11.4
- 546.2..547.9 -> 0.008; 11.6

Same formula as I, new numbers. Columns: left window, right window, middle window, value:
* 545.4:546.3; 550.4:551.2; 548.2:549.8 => -0.173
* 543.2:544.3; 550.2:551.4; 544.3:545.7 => 0.032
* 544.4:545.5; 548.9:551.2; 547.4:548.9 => -0.091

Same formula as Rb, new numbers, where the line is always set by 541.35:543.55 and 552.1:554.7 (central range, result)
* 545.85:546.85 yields 0.13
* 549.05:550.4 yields 0.06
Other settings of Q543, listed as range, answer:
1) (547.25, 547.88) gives 12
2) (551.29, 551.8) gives 11.4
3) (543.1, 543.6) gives 11.5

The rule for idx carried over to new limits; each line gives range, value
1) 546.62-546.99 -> 11.8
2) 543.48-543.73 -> 11.1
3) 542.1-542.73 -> 11.8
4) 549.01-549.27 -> 11.4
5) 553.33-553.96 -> 12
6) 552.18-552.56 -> 11.6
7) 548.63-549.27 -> 11.5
